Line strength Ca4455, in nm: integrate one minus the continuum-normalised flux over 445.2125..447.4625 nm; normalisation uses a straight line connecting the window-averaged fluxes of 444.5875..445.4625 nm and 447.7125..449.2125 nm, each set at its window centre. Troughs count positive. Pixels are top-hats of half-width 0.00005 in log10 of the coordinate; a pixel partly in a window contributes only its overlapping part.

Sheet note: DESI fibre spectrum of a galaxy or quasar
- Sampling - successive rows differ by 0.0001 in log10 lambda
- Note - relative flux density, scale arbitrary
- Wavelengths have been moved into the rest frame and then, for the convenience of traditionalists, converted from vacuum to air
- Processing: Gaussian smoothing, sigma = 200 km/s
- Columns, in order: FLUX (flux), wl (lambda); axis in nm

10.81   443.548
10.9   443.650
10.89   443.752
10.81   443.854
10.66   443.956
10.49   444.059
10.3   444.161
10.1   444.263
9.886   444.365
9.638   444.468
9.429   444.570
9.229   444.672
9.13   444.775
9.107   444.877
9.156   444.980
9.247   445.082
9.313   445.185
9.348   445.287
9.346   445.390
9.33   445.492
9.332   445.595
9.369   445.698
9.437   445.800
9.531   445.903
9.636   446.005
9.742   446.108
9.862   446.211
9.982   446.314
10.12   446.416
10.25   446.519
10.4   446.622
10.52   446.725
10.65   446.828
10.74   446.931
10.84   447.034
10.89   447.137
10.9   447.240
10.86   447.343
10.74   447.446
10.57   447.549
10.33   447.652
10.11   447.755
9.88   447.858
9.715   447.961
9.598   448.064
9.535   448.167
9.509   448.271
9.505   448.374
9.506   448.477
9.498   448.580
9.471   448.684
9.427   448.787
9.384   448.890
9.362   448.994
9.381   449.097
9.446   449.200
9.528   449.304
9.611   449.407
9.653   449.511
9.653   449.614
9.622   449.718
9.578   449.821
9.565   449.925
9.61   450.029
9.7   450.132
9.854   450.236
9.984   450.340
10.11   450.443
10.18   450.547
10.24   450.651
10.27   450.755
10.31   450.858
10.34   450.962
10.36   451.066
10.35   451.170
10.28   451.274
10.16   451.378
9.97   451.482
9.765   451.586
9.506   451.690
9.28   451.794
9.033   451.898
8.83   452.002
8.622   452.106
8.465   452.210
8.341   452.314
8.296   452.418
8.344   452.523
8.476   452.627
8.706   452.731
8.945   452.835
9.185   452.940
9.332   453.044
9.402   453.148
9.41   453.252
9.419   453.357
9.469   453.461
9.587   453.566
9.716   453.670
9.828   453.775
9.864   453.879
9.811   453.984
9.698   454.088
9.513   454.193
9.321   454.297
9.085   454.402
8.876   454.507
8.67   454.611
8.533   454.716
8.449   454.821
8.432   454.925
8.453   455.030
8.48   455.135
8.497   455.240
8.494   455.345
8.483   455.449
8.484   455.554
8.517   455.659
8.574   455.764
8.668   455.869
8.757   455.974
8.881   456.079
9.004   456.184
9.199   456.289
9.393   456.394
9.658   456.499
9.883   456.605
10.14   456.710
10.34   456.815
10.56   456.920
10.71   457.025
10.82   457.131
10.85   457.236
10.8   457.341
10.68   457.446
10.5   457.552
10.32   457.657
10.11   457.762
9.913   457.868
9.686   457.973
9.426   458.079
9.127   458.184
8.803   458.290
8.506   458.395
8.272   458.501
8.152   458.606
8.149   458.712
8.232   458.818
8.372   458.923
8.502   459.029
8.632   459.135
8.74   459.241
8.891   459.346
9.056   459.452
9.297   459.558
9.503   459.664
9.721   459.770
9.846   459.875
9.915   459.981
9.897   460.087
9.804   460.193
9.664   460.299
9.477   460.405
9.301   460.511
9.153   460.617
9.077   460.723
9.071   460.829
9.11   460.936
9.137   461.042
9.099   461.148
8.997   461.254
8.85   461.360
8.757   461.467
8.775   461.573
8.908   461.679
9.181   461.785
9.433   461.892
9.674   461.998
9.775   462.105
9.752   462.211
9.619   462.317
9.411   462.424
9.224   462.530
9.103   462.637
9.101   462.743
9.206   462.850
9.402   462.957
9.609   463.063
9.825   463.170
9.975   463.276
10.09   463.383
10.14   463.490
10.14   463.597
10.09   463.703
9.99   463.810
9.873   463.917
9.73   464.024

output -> -0.17 nm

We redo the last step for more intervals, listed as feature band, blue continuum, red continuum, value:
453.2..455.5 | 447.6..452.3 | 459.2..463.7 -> 0.12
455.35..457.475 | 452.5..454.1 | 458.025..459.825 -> -0.13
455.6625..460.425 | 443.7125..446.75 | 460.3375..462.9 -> -0.05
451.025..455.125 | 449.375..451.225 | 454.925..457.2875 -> 0.18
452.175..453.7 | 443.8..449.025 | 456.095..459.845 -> 0.10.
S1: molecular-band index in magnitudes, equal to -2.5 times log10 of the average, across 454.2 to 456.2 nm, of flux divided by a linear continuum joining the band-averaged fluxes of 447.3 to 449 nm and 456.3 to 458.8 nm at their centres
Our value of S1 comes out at 0.13 mag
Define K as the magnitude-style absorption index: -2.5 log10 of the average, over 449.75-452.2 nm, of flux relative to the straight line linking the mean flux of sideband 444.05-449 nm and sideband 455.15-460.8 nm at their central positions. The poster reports -0.017 mag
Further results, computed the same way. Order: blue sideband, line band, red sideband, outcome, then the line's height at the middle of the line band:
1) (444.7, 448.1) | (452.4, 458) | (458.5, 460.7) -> 0.00 mag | 9.38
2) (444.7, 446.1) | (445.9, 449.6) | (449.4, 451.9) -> -0.04 mag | 9.59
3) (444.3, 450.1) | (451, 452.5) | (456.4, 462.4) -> 0.03 mag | 9.65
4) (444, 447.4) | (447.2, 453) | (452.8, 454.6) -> 0.00 mag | 9.63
